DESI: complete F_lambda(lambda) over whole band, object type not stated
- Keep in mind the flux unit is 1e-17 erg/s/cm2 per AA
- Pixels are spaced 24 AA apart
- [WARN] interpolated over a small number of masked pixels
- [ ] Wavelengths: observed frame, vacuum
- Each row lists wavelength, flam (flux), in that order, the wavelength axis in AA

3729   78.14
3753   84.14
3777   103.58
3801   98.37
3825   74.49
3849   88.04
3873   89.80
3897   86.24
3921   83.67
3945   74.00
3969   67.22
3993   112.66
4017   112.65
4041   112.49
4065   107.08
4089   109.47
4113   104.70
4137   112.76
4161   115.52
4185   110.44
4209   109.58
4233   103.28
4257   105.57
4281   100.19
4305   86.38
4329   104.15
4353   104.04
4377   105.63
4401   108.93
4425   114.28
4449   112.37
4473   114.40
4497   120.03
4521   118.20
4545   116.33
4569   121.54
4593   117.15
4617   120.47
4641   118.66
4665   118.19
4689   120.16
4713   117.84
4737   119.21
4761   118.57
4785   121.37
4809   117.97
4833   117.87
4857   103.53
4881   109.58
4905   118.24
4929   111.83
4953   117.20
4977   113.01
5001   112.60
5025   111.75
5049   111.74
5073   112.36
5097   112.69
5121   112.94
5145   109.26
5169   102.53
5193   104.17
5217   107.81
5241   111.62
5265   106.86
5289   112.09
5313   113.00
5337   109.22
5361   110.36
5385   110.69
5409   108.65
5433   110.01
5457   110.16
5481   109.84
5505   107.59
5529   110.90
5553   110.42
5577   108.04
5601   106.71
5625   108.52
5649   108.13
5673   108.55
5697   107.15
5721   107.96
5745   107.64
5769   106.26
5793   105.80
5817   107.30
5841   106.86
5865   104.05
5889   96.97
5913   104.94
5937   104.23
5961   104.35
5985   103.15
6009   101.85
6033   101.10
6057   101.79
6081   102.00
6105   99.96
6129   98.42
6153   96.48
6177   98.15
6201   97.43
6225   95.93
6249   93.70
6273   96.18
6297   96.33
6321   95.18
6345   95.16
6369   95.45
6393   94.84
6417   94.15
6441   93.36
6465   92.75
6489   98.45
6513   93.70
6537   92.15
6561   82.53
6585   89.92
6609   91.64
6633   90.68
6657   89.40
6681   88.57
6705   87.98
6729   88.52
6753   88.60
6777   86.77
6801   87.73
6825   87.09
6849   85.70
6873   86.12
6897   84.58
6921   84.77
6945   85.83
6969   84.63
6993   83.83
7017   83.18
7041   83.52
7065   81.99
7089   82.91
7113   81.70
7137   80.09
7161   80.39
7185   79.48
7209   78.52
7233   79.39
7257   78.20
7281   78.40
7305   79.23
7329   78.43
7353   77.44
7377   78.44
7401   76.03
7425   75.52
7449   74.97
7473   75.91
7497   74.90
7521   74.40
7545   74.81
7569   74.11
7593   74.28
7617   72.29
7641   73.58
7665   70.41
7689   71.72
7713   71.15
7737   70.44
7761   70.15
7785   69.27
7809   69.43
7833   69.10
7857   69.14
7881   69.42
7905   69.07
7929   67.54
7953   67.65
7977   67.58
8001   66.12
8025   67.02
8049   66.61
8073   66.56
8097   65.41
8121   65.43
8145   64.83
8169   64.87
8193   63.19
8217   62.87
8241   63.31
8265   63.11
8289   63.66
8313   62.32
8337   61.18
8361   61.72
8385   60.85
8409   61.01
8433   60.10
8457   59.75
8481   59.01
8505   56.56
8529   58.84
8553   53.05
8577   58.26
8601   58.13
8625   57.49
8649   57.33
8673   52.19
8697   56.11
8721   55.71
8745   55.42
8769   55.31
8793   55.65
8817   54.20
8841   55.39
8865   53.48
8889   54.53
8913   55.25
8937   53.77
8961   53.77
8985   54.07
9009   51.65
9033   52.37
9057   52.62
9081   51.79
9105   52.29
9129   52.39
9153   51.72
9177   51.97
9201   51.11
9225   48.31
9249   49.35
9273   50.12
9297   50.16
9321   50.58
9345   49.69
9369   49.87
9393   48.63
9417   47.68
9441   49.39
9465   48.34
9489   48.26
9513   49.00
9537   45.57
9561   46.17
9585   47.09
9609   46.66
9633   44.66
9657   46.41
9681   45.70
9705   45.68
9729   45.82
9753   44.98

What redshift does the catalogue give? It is 0.000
